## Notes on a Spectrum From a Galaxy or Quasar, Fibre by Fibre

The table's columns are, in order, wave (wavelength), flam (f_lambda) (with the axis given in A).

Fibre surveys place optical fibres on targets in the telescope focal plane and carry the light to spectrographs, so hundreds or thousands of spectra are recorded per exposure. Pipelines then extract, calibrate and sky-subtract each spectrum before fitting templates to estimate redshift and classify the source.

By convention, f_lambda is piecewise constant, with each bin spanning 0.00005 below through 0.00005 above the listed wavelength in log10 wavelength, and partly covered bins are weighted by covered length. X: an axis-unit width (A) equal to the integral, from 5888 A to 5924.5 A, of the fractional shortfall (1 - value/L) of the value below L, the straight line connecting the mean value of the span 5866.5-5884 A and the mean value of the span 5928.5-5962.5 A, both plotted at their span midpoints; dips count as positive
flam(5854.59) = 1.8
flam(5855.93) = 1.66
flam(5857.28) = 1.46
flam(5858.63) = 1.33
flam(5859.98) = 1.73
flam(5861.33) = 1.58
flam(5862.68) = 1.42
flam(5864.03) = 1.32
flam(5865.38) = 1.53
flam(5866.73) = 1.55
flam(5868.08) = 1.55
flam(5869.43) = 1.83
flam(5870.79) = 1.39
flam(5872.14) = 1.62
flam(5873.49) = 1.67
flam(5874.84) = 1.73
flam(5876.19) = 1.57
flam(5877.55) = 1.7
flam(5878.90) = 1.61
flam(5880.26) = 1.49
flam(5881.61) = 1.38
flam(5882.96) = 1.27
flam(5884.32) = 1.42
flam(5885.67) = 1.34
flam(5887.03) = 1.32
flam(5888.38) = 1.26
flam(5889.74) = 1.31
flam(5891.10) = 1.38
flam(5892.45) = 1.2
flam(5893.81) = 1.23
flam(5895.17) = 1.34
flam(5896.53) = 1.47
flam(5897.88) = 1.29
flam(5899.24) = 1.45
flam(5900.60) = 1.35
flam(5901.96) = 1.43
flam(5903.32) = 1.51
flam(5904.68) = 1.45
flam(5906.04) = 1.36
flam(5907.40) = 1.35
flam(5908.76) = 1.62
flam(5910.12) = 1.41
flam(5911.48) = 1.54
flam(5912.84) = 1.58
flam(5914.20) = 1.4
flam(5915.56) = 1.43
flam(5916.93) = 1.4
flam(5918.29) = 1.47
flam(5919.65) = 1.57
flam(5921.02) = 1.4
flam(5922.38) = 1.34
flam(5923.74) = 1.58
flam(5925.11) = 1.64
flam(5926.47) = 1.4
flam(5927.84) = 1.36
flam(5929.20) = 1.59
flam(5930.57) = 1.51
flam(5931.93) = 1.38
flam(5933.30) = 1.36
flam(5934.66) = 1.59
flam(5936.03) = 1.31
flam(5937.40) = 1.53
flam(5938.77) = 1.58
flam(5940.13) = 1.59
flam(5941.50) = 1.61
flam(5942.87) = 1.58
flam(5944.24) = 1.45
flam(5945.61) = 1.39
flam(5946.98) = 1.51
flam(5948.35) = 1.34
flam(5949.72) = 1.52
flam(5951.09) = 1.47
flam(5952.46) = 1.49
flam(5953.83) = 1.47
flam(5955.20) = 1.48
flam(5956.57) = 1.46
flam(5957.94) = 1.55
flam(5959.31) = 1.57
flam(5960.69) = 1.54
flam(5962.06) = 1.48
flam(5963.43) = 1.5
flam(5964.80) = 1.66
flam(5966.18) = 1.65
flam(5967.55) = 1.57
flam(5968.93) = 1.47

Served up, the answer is 2.8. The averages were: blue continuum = 1.56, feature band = 1.41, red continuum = 1.49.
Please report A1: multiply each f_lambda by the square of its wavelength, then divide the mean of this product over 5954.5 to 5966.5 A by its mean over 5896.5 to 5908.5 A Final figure 1.1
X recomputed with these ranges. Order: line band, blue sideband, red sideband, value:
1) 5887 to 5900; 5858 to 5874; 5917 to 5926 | 1.6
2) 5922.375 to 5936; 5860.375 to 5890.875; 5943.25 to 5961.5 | 0.1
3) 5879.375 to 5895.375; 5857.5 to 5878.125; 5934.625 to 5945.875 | 2.3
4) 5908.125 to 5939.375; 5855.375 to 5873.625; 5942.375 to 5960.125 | 0.5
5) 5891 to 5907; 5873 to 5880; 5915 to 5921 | 1.8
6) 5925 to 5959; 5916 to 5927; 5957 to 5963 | 0.4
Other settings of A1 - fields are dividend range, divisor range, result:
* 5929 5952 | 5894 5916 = 1.05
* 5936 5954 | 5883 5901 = 1.14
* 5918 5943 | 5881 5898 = 1.14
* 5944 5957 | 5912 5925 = 1.00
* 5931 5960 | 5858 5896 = 1.04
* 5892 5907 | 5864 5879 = 0.87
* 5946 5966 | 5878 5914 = 1.10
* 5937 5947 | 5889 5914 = 1.11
